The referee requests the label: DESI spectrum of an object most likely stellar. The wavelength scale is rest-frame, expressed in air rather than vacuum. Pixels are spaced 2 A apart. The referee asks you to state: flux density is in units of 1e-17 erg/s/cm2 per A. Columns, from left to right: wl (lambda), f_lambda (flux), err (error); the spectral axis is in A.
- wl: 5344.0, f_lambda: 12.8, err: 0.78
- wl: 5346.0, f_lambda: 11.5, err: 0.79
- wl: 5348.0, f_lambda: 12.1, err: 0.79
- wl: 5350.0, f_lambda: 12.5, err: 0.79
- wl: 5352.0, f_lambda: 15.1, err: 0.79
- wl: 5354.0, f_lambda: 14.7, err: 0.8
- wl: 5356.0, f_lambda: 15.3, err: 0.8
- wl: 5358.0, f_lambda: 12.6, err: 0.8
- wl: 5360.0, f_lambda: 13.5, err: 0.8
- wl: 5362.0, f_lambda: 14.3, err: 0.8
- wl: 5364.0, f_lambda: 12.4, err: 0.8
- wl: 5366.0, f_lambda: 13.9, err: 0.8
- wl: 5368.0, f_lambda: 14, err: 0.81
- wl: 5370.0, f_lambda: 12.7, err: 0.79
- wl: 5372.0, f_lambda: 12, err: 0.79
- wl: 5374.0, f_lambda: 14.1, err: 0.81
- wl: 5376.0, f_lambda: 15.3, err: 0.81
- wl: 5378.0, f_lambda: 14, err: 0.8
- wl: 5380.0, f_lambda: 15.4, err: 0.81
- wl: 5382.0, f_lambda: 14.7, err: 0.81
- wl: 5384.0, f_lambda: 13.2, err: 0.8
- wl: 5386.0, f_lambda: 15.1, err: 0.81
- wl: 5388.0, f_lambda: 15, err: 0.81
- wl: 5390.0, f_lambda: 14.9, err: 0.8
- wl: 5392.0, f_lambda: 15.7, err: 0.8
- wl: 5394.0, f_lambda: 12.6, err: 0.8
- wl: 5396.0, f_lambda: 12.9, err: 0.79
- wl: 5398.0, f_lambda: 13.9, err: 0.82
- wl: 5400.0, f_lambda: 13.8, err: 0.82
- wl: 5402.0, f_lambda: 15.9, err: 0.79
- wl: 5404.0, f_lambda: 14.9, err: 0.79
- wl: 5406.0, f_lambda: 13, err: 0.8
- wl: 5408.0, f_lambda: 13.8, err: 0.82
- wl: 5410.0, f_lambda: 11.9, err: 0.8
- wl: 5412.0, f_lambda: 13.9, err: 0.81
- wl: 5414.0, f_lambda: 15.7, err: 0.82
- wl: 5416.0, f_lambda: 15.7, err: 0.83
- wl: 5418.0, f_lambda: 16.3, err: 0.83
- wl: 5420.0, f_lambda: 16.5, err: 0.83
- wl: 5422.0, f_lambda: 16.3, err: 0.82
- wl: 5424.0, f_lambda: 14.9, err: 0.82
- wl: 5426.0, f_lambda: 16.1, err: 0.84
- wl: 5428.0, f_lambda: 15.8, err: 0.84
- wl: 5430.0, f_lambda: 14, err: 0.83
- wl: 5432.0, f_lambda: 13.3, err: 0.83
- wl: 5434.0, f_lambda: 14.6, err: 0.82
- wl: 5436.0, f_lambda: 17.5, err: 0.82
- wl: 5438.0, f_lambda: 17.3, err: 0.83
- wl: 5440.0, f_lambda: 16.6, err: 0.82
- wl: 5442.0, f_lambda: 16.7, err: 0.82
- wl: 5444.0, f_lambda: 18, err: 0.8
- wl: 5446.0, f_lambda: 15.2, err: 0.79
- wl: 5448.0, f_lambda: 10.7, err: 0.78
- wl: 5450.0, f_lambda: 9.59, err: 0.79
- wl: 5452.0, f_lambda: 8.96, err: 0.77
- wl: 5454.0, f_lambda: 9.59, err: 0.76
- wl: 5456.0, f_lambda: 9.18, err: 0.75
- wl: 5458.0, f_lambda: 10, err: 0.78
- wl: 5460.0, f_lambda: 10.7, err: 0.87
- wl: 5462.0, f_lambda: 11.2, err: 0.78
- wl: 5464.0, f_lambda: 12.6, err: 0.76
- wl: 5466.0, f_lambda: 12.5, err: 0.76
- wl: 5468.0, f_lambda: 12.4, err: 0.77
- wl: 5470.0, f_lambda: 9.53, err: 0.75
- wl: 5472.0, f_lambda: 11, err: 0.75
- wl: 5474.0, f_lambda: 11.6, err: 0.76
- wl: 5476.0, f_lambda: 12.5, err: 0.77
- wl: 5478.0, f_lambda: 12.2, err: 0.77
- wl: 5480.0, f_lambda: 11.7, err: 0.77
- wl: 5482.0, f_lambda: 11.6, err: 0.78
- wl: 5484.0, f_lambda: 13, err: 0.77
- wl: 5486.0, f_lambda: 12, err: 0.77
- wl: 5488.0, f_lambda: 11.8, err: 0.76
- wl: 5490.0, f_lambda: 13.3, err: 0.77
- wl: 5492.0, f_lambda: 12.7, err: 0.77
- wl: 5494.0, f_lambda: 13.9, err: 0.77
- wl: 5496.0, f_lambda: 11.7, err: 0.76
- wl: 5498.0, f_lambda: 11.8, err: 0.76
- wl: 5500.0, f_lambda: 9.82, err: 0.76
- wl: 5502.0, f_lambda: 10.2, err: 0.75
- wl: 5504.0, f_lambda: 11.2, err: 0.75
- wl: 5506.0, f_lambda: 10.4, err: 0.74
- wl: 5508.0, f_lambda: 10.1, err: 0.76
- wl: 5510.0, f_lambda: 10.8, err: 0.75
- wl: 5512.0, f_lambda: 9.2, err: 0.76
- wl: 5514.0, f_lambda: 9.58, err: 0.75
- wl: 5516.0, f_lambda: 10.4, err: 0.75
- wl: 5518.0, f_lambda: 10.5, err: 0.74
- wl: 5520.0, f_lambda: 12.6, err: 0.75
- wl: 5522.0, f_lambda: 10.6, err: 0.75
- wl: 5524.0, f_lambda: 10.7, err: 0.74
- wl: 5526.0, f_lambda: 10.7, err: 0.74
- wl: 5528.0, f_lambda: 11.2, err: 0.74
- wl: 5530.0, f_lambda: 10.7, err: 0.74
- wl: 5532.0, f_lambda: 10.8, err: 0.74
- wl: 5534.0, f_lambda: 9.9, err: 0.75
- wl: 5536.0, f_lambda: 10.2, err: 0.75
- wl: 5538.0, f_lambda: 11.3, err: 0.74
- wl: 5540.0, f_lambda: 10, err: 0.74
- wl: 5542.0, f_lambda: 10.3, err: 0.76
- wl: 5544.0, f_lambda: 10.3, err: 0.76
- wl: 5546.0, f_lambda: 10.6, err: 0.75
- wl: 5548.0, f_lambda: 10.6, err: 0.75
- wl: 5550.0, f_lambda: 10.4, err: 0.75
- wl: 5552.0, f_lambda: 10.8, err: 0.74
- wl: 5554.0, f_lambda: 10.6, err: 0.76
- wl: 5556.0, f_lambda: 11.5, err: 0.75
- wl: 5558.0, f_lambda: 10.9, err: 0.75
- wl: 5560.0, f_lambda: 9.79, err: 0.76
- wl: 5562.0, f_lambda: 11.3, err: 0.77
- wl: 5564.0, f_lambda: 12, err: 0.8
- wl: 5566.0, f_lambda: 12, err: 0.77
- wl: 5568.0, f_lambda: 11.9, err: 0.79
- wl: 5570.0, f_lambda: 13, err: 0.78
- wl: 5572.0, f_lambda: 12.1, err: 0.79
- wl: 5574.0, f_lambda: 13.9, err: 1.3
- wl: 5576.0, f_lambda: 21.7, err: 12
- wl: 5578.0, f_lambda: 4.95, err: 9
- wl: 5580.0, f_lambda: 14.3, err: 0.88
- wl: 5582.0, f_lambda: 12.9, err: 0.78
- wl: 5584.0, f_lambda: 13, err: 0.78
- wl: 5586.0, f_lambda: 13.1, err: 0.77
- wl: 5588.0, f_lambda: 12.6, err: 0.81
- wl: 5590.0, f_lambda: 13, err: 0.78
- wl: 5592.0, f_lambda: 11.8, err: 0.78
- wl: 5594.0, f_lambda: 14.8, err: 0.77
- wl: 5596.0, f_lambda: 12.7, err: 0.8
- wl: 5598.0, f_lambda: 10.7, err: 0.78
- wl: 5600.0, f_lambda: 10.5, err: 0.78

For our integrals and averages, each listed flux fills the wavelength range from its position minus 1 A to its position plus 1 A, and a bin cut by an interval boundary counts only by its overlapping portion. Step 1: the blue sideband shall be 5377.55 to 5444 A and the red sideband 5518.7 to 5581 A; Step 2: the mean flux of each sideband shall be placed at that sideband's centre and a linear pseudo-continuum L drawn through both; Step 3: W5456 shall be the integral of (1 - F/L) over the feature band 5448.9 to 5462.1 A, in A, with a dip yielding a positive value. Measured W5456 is 3.81 A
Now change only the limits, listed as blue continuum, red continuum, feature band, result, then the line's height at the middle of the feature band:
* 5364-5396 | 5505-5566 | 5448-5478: 3.4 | 12.2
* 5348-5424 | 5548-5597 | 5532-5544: 2.1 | 12.6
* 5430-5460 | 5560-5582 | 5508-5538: 5.3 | 12.9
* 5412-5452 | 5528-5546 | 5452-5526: 7.9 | 12.6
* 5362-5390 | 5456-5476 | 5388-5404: -1.1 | 13.4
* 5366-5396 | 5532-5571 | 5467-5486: 0.9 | 12.3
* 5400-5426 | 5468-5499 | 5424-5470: 1.1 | 13.5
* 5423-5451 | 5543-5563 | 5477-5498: 1.2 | 13.1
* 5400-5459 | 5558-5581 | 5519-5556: 6.0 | 12.8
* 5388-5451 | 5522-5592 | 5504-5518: 2.7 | 12.6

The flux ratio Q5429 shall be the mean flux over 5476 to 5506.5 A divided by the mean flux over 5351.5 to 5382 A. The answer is 0.85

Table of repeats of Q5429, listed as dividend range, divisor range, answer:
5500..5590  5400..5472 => 0.82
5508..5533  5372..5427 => 0.73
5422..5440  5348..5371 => 1.14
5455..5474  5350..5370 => 0.80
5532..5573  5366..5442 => 0.75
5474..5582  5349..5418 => 0.81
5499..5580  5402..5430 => 0.74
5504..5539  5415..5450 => 0.69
